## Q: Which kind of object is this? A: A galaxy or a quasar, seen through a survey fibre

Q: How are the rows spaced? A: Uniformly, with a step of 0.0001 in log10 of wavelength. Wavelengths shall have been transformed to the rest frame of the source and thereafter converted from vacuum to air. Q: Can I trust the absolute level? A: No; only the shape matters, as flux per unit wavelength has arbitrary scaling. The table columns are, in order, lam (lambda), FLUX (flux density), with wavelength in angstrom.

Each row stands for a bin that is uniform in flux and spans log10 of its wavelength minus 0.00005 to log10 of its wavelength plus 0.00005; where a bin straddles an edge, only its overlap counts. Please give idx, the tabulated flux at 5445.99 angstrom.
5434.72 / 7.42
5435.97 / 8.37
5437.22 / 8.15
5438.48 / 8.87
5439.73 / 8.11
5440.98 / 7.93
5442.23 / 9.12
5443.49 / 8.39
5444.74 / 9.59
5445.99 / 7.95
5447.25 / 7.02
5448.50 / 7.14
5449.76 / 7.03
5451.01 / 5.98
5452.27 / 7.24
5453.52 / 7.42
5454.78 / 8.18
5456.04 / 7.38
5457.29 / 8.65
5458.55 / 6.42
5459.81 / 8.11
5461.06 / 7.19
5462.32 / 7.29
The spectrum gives 7.95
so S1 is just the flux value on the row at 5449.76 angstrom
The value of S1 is 7.03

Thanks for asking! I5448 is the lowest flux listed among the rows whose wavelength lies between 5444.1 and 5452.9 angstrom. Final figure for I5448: 5.98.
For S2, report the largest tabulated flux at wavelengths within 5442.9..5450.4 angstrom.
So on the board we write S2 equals 9.59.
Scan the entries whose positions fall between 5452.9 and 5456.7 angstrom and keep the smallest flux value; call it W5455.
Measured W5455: 7.38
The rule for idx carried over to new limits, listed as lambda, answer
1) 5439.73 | 8.11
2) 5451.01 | 5.98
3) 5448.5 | 7.14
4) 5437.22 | 8.15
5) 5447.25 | 7.02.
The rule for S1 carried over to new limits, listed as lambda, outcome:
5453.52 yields 7.42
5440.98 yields 7.93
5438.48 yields 8.87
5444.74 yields 9.59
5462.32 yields 7.29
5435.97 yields 8.37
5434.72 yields 7.42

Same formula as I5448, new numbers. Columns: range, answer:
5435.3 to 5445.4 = 7.93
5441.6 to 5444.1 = 8.39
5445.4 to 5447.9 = 7.02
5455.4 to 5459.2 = 6.42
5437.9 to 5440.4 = 8.11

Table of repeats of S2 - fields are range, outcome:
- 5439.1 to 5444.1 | 9.12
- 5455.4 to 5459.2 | 8.65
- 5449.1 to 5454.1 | 7.42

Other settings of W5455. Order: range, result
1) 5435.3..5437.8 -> 8.15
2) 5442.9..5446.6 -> 7.95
